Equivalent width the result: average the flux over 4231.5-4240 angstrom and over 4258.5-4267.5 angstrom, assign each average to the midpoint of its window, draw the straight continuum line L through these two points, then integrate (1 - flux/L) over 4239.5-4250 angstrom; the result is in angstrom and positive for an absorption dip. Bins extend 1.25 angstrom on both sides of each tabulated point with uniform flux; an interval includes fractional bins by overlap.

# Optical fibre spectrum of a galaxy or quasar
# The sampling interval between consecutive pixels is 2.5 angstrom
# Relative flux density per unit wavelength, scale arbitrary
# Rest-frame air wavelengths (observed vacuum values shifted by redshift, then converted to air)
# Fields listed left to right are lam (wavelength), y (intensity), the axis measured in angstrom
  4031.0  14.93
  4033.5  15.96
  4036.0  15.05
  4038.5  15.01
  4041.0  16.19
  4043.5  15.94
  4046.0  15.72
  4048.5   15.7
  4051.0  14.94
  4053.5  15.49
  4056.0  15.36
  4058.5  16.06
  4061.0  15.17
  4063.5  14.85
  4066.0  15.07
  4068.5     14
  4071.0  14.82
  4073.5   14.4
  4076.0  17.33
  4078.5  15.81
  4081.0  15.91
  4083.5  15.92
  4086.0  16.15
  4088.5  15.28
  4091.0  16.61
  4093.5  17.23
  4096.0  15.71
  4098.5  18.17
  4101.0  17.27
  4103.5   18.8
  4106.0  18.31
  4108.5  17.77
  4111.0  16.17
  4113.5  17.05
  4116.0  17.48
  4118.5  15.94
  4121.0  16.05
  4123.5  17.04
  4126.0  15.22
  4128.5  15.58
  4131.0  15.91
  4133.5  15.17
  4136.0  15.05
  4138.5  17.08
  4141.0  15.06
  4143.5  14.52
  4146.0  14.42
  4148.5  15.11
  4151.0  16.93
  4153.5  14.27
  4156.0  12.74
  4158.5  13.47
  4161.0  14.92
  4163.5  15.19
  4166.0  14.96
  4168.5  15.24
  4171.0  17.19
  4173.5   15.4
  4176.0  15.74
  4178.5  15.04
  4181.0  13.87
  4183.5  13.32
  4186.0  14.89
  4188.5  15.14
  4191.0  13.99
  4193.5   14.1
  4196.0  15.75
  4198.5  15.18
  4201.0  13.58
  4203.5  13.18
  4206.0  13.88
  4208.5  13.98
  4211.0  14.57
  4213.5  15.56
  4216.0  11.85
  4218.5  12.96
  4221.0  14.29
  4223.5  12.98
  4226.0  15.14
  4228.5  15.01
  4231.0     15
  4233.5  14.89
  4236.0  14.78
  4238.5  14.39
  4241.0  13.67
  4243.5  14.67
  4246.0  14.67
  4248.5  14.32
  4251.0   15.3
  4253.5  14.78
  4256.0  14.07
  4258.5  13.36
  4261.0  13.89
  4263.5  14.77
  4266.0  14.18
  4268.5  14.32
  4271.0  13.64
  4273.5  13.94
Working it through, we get 0.1 angstrom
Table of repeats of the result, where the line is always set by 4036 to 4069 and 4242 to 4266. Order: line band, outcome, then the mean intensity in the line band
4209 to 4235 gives 0.6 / 14.2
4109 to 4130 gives -1.8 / 16.4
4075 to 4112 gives -4.1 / 16.8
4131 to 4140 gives -0.5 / 15.8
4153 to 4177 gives -0.2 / 14.9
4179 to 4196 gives 0.4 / 14.4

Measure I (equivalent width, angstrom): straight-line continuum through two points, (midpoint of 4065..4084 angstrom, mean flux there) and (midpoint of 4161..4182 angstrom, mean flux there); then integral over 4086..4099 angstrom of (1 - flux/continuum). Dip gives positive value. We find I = -0.9 angstrom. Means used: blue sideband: 15.4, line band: 16.5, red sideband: 15.3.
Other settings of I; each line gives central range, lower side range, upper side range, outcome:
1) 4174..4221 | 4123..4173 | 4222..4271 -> 1.7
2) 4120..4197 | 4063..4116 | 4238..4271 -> 2.0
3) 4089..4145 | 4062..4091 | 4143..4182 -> -4.6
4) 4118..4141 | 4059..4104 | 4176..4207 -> -0.8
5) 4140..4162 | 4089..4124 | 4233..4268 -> 2.2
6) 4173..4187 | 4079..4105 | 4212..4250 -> 0.5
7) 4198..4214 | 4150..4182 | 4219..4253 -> 0.6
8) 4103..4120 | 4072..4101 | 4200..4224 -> -1.6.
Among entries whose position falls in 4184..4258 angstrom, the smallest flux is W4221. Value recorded 11.85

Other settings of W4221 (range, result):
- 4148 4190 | 12.74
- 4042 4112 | 14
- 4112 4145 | 14.52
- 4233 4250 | 13.67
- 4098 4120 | 15.94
